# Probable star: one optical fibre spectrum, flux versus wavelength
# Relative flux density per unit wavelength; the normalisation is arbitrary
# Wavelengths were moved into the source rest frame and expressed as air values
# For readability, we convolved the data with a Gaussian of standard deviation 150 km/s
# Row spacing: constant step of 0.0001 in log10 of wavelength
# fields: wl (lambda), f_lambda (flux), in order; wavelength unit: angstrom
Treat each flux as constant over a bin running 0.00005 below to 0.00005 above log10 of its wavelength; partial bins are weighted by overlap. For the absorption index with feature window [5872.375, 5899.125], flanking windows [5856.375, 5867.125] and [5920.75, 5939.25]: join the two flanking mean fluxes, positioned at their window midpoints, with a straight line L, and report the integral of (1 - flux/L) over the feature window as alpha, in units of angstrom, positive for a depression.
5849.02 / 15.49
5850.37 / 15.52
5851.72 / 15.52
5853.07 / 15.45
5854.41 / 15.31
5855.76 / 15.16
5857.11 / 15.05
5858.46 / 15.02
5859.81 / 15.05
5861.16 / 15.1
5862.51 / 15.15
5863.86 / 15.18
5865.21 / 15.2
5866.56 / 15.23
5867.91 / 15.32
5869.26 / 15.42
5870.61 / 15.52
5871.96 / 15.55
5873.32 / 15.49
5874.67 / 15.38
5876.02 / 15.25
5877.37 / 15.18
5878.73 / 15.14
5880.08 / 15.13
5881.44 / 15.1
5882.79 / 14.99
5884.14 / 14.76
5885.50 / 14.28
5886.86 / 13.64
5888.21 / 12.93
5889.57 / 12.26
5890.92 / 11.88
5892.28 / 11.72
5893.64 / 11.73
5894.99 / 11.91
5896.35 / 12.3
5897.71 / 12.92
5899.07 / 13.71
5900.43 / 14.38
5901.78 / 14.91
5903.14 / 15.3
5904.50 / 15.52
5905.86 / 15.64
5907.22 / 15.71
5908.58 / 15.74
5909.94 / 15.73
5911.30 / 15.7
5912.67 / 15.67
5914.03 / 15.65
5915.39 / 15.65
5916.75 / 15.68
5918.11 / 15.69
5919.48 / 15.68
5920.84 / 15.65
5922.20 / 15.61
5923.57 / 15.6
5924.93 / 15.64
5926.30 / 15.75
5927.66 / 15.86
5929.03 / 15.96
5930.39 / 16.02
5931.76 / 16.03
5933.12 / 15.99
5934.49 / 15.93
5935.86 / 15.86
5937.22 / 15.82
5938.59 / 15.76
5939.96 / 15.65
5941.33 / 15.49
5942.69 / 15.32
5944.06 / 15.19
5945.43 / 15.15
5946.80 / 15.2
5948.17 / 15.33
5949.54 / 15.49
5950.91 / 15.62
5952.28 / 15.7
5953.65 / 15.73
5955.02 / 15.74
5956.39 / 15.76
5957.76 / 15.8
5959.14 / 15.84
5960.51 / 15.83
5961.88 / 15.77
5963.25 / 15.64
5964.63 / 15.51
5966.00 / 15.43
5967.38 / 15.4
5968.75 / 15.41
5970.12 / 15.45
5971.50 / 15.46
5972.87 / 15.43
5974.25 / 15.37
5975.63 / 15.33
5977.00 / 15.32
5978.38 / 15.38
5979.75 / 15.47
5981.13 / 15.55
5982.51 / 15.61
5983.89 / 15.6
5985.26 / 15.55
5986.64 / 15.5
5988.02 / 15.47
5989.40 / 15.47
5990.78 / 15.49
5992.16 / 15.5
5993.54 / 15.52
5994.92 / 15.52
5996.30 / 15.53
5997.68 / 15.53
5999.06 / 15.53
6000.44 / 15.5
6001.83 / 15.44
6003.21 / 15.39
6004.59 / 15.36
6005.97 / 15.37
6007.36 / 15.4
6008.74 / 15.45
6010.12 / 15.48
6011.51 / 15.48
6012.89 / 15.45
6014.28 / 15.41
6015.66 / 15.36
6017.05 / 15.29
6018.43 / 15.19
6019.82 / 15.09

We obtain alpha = 2.7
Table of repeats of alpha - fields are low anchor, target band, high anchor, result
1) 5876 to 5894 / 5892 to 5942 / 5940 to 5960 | -1.6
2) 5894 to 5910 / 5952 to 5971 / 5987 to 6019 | -0.8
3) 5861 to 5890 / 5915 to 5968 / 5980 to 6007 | -1.5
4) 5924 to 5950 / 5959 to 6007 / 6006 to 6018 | 0.0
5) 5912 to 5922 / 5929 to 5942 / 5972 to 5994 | -0.2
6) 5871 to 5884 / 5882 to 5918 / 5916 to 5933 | 2.9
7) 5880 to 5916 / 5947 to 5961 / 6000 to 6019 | -0.8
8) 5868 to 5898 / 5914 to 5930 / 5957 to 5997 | -1.1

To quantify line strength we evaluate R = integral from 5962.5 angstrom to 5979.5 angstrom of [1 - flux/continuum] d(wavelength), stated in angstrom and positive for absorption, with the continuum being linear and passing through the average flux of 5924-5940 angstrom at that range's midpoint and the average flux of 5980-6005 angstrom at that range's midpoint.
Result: 0.2 angstrom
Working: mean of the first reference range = 15.9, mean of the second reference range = 15.5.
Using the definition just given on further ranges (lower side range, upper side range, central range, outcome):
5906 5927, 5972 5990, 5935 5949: 0.1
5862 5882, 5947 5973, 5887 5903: 2.6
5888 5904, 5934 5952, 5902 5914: -1.7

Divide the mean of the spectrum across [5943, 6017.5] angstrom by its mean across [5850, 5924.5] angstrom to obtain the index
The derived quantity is 1.0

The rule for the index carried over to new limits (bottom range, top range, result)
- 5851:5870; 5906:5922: 1.03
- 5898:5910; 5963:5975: 1.02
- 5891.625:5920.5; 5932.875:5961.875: 1.07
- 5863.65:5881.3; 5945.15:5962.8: 1.02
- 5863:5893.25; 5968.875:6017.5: 1.06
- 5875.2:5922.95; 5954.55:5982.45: 1.07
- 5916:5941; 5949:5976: 0.99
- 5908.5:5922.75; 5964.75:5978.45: 0.98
